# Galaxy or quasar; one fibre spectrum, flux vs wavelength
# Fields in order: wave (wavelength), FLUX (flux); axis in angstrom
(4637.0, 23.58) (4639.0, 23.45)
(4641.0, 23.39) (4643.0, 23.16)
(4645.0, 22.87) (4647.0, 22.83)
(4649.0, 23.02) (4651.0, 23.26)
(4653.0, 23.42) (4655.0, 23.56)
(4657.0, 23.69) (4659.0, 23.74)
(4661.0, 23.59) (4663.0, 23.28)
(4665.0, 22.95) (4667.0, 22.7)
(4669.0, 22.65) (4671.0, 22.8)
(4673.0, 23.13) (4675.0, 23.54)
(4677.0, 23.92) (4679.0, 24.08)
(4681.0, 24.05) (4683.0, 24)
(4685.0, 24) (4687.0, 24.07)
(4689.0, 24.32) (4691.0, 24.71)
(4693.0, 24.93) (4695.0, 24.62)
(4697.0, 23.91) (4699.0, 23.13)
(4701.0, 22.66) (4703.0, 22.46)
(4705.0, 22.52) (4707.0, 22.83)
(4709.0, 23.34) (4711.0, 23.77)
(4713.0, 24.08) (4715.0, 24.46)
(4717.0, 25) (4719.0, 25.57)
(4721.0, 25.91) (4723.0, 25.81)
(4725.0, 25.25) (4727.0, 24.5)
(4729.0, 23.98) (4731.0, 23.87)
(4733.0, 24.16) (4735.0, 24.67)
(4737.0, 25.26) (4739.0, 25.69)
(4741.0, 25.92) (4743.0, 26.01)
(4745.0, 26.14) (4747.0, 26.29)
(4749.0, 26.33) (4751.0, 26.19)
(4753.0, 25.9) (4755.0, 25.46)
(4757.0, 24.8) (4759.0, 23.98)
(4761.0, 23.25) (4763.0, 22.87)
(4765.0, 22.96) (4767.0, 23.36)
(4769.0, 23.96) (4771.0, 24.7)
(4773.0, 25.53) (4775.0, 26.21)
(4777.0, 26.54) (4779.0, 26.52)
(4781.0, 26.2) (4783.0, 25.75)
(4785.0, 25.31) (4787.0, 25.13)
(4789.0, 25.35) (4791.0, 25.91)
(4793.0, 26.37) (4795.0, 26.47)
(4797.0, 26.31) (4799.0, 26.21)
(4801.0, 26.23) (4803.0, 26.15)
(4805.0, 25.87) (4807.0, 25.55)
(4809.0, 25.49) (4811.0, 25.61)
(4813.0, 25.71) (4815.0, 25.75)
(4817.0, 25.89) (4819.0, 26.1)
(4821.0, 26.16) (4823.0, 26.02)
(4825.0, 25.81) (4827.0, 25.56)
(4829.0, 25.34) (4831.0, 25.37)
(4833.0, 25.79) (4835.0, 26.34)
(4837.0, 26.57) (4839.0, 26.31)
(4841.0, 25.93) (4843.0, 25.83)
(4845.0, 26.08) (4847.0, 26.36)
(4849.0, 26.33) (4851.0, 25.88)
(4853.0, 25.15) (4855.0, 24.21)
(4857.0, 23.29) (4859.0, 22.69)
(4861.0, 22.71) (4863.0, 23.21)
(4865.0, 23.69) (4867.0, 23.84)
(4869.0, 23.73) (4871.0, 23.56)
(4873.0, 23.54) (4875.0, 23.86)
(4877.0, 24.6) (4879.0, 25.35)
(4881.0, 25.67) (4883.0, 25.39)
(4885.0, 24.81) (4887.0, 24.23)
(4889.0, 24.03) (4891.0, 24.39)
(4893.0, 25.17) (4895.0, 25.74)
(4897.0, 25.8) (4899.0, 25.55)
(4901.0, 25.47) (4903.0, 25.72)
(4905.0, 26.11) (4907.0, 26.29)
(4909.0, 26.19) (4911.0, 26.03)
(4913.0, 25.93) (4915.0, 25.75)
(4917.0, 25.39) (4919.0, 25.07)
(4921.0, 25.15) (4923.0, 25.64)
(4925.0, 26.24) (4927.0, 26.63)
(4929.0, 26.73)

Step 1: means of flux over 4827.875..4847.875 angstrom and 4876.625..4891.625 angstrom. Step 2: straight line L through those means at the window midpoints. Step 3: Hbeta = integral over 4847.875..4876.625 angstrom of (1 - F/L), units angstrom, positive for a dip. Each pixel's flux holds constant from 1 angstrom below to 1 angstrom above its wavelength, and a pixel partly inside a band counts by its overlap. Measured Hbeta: 1.6 angstrom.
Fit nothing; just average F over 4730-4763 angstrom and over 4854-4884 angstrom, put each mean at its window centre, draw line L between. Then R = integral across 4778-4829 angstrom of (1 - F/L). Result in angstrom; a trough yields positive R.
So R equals -2.7 angstrom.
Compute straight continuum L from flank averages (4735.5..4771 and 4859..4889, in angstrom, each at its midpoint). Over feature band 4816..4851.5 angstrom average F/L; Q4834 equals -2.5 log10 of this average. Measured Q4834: -0.07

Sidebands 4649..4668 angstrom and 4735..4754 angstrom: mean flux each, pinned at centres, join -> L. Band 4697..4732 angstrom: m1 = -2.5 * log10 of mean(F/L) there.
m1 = 0.04 mag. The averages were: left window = 23.3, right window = 25.9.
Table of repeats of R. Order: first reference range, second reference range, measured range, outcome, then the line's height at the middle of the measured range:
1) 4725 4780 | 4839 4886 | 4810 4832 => -0.87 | 24.8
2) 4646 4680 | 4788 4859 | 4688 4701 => -0.20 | 23.8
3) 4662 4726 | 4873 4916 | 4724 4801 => -2.80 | 24.4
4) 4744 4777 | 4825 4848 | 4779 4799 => -0.48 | 25.3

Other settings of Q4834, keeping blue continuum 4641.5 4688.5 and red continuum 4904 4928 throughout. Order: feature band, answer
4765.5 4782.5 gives -0.04 mag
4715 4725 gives -0.06 mag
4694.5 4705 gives 0.02 mag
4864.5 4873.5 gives 0.08 mag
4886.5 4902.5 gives 0.02 mag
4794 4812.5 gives -0.05 mag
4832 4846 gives -0.04 mag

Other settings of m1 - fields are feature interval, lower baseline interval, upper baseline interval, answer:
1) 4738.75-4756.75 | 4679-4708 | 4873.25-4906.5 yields -0.080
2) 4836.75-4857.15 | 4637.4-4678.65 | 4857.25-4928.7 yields -0.046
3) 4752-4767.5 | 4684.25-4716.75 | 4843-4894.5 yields -0.003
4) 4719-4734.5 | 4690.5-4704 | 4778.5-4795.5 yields -0.018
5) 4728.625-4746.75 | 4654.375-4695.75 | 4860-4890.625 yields -0.058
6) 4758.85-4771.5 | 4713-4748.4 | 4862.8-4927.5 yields 0.074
